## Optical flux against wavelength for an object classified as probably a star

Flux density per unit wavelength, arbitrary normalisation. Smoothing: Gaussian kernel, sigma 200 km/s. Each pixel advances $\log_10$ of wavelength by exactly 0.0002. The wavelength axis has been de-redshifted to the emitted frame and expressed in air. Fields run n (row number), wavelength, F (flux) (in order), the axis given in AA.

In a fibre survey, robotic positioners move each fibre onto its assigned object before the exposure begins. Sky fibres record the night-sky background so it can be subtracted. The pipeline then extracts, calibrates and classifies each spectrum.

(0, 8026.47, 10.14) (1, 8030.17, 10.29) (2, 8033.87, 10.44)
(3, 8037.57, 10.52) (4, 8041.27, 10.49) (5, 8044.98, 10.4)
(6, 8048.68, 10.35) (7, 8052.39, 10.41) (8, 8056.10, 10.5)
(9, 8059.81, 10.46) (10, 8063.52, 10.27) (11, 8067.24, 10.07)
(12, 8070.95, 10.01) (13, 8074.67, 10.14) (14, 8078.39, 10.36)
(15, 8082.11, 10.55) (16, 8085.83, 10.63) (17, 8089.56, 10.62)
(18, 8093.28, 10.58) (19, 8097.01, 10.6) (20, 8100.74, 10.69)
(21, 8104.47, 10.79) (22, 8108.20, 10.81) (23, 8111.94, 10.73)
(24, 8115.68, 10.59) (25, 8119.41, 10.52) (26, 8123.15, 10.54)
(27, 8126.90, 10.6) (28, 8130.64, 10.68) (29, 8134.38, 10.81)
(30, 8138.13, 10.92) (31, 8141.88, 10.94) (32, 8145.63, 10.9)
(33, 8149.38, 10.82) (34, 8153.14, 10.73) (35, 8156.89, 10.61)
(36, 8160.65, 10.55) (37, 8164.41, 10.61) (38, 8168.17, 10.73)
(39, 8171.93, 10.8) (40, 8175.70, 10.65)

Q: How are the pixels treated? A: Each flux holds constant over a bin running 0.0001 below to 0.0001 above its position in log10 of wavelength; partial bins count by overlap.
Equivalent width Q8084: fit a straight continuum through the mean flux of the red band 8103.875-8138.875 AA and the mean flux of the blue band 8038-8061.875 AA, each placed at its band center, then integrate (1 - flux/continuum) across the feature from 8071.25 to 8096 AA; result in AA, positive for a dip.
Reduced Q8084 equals 0.2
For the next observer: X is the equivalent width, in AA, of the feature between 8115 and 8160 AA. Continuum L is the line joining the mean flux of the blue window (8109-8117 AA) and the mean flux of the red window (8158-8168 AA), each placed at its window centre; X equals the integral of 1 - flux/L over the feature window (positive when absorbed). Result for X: -0.3 AA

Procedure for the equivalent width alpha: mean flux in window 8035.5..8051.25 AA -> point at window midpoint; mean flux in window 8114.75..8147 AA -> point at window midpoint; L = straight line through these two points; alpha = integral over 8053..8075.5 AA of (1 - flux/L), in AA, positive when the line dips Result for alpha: 0.5 AA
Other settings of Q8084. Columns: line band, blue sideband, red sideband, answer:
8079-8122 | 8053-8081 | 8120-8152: -0.52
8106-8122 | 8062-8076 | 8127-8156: -0.17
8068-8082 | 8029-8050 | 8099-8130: 0.43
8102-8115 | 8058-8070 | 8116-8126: -0.34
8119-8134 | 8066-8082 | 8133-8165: -0.02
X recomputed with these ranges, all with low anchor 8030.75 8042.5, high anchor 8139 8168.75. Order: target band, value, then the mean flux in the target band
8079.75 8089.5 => 0.0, 10.6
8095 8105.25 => -0.1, 10.7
